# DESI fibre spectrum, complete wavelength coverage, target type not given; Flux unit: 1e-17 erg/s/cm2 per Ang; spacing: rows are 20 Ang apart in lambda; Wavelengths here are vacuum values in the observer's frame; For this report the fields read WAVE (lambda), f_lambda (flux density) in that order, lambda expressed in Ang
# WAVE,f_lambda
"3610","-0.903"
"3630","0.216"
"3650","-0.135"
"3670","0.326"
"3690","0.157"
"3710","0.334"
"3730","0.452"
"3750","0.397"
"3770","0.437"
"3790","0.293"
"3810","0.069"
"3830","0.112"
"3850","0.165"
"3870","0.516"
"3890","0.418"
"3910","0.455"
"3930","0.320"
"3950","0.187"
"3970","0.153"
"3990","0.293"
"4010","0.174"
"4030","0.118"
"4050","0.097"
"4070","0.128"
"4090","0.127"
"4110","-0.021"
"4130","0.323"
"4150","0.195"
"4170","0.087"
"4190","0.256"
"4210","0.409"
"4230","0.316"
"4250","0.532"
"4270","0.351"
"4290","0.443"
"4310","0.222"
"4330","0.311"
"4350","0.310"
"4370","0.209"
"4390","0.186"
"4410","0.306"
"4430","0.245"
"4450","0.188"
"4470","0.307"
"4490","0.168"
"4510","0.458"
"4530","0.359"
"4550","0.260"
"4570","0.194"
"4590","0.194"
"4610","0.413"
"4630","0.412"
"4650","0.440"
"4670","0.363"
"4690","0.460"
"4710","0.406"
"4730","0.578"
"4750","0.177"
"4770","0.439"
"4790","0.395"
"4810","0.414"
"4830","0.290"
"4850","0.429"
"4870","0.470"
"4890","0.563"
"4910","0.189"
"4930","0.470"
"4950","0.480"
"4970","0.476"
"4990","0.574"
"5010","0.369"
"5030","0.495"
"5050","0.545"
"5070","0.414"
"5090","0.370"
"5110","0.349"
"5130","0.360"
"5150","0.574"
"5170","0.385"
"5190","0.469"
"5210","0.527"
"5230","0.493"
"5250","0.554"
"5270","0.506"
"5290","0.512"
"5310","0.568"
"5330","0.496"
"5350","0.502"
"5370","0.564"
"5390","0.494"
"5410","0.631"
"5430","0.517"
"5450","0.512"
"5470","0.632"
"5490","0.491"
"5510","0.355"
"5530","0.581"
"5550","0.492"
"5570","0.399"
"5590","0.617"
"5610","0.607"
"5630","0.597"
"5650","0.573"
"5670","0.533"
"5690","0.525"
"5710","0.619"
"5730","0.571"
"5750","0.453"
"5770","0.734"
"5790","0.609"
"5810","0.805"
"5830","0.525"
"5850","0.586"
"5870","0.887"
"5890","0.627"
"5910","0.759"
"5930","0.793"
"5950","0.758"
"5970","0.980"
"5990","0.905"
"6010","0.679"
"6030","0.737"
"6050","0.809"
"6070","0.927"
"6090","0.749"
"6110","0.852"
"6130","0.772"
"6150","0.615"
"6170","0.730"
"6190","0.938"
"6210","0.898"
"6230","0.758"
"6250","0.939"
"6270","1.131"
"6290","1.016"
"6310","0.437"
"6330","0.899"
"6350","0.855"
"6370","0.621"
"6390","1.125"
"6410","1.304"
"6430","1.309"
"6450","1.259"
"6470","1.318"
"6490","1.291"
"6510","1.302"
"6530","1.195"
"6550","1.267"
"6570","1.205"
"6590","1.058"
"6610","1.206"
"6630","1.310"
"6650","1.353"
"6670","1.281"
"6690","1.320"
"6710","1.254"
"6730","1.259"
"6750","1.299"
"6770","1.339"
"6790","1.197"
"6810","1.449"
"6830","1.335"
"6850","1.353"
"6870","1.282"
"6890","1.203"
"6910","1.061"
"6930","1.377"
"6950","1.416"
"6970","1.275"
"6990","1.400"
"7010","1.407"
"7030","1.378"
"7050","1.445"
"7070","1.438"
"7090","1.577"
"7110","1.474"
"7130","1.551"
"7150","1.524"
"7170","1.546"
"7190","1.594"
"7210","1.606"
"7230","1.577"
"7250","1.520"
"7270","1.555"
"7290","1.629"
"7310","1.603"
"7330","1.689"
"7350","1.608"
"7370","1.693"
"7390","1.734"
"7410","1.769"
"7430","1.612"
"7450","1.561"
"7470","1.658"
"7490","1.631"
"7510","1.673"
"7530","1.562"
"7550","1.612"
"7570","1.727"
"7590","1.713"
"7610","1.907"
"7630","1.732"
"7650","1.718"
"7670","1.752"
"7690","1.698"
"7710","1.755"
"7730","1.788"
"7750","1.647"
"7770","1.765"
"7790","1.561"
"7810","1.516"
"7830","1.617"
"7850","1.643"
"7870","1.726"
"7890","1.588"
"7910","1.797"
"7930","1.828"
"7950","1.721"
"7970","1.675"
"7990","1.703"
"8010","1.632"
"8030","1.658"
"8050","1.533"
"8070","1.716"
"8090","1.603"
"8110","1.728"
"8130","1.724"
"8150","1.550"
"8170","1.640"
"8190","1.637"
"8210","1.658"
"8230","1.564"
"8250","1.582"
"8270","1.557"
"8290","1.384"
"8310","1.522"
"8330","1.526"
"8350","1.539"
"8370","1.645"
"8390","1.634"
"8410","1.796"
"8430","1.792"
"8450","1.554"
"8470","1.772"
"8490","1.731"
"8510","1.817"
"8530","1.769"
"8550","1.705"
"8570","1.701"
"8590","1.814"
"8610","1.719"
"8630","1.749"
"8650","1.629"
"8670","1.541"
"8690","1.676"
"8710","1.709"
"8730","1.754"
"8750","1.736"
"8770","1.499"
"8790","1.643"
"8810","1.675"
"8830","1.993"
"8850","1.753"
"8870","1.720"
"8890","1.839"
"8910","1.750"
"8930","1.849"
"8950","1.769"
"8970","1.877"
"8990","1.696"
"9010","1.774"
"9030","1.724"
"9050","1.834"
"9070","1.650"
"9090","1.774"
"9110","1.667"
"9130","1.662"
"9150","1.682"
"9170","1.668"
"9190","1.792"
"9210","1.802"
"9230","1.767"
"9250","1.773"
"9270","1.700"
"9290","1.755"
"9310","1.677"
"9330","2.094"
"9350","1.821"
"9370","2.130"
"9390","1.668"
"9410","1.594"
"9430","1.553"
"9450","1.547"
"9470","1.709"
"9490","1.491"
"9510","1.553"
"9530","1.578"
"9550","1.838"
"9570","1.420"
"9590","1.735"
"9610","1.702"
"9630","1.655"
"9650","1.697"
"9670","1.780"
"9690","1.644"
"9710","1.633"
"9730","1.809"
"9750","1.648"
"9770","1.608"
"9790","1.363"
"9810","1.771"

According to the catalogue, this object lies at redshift 0.604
